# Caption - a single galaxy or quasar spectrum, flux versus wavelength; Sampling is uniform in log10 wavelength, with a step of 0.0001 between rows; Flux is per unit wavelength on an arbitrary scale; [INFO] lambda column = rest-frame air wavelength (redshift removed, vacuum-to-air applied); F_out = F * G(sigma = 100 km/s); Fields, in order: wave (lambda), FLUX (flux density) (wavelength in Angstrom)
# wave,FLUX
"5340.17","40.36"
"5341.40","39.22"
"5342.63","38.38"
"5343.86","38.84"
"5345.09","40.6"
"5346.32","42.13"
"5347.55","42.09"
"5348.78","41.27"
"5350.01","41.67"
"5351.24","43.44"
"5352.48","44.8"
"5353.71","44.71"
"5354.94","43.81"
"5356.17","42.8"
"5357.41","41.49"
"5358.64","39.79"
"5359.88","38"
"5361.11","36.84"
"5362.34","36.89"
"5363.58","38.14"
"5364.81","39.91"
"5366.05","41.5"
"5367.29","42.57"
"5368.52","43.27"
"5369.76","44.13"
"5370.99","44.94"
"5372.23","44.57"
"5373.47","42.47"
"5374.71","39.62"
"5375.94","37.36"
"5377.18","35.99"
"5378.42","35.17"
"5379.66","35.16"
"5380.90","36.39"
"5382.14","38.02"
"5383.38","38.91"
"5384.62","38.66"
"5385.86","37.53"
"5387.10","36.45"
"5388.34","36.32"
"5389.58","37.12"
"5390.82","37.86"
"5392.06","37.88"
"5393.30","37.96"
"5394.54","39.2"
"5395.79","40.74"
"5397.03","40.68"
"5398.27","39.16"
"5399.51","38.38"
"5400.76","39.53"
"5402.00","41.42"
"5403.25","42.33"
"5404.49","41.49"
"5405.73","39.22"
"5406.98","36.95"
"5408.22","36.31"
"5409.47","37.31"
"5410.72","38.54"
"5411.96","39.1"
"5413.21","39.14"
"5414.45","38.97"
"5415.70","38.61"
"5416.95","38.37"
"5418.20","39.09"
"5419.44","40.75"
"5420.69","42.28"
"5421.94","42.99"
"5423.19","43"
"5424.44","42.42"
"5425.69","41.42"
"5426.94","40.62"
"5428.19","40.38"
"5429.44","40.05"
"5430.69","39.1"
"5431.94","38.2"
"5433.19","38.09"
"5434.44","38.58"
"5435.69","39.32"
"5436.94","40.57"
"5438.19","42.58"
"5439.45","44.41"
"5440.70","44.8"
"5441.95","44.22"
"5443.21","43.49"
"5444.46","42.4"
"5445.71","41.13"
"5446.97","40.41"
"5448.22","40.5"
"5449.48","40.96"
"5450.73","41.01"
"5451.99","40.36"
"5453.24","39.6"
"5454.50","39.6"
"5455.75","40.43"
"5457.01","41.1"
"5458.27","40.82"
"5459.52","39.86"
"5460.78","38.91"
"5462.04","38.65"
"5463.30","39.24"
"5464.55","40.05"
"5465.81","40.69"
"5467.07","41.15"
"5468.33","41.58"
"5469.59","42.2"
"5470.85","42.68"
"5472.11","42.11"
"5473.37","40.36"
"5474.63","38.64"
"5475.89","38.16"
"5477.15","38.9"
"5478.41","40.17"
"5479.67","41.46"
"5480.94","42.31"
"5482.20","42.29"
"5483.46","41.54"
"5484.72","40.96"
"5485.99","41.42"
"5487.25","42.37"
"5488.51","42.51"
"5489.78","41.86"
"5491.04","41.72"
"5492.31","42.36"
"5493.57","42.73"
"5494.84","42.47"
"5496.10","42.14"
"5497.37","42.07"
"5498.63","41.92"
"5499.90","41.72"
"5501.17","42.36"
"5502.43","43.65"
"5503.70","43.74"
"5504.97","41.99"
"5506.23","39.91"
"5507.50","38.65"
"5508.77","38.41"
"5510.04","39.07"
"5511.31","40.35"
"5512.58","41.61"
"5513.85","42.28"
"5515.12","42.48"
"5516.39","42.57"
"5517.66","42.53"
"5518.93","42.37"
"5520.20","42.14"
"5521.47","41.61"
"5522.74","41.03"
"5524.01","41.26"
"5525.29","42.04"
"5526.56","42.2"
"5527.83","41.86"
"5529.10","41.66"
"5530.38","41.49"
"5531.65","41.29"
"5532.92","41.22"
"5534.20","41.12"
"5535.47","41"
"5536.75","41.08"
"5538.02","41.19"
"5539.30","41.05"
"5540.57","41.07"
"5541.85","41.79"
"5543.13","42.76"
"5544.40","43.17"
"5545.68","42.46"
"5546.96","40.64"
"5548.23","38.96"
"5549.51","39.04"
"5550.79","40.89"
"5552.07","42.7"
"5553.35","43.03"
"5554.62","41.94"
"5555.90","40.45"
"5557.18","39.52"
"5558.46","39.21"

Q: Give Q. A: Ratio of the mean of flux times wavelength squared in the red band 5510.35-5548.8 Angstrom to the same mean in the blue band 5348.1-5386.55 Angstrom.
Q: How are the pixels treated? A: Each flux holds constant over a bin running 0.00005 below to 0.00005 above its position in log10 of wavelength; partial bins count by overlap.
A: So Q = 1.10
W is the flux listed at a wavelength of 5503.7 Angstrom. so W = 43.74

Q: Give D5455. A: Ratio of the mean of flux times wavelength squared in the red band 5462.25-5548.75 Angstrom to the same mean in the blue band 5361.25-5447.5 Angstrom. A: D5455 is 1.08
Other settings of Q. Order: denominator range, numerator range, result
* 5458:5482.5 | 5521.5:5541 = 1.05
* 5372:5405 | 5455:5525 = 1.11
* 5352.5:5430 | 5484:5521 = 1.09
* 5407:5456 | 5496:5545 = 1.06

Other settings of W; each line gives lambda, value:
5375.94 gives 37.36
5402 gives 41.42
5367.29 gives 42.57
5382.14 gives 38.02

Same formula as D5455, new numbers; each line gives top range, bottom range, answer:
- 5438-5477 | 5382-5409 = 1.08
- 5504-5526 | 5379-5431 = 1.10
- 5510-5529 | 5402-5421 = 1.11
